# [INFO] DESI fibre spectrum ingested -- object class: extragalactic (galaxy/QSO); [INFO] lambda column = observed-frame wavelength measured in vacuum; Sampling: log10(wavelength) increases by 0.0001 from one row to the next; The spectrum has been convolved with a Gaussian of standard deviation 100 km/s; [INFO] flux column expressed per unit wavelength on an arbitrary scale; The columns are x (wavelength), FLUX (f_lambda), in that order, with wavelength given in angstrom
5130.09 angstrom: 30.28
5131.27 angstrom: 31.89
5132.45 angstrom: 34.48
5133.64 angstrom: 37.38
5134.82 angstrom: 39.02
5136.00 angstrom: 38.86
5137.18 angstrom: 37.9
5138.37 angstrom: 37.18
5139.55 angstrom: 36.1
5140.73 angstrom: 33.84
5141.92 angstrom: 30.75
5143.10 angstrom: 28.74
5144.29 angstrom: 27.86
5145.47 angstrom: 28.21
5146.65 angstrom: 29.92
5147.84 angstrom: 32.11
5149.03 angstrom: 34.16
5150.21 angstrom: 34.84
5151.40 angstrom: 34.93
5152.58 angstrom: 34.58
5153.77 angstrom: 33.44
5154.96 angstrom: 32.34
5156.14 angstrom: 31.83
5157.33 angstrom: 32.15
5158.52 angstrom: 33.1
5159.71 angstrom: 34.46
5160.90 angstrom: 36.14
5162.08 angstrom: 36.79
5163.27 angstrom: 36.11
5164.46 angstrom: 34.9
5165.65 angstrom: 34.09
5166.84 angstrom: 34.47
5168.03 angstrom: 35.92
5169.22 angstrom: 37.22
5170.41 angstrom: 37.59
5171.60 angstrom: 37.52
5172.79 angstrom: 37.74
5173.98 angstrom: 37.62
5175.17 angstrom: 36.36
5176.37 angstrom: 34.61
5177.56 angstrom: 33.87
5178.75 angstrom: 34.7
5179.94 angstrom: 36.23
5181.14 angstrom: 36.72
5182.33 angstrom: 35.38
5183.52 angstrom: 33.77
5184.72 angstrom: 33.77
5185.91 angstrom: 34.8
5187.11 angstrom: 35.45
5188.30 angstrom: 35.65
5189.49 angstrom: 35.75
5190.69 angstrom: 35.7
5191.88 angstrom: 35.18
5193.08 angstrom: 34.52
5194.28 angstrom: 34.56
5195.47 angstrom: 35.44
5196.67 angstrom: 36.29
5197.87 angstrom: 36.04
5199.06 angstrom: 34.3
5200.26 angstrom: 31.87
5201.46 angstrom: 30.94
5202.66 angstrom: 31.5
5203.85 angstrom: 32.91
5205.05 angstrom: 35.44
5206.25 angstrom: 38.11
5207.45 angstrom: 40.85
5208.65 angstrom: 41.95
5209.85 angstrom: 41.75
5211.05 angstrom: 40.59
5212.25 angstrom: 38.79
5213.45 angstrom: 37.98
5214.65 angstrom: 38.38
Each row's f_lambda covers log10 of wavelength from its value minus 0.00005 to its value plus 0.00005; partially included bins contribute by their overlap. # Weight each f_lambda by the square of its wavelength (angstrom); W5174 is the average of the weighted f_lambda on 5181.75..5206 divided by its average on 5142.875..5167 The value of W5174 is 1.06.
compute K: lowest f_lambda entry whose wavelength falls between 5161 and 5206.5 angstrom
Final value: 30.94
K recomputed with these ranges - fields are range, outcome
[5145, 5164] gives 28.21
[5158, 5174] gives 33.1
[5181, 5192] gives 33.77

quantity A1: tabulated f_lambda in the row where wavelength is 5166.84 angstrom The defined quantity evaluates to 34.47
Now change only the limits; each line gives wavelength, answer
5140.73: 33.84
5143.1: 28.74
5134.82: 39.02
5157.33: 32.15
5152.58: 34.58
